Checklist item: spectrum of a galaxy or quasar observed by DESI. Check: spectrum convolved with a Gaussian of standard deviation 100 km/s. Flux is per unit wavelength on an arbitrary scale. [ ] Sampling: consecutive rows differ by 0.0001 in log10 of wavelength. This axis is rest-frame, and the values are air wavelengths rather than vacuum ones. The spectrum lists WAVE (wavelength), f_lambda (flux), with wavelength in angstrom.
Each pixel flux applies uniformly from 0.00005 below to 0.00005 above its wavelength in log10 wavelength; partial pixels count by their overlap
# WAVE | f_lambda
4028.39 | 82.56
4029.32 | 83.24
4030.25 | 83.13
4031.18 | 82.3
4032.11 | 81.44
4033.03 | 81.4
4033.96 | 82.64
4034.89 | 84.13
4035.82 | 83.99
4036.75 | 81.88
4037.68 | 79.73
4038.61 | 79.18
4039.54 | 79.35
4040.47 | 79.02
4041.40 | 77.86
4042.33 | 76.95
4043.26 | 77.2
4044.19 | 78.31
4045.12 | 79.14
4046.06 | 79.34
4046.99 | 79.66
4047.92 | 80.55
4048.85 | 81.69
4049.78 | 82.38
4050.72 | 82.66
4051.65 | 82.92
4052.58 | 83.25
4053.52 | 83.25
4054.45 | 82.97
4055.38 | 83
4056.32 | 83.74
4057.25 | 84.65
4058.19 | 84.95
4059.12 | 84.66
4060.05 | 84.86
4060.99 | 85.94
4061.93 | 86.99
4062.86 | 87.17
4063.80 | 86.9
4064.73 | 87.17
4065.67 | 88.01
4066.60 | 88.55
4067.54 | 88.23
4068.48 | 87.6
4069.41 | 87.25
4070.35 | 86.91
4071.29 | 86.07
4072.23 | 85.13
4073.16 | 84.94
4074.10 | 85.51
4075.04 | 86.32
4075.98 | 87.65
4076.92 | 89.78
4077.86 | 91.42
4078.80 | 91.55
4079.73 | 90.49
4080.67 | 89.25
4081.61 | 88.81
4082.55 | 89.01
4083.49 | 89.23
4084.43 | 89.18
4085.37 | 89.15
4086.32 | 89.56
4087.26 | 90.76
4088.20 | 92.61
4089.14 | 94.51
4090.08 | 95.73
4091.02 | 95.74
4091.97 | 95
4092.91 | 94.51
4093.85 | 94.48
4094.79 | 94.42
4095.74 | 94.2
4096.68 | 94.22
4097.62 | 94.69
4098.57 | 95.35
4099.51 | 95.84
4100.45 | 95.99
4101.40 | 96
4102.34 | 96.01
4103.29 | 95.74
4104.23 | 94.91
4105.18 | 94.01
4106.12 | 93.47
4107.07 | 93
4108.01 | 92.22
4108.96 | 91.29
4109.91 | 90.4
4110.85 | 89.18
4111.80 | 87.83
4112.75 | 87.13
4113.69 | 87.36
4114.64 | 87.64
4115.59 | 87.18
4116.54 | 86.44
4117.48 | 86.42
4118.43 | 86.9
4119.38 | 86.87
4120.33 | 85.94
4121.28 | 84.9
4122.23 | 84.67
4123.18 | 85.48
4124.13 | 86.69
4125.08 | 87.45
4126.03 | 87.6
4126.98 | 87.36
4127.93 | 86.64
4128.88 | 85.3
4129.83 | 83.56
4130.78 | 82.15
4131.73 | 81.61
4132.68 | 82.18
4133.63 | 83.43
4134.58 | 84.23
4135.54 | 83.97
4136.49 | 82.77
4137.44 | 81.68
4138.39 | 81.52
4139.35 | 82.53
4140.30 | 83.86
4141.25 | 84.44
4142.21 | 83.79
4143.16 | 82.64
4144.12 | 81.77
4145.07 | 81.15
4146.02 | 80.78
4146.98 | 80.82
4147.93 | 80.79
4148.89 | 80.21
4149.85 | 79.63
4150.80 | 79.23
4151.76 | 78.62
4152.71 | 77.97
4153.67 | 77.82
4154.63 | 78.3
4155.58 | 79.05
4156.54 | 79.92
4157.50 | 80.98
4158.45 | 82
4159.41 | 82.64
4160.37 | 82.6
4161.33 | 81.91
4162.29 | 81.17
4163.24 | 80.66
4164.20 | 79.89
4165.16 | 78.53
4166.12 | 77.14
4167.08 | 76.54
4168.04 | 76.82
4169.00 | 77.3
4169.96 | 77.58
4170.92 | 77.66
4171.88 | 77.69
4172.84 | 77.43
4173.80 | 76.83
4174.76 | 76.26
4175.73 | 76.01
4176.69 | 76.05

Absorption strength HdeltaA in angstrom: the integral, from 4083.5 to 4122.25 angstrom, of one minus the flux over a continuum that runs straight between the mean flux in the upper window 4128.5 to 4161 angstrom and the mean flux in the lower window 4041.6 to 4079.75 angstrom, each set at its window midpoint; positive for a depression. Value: -3.9 angstrom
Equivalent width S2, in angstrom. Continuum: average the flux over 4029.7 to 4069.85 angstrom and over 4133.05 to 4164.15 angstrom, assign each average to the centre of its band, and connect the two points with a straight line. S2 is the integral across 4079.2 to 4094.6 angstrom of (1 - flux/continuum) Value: -1.77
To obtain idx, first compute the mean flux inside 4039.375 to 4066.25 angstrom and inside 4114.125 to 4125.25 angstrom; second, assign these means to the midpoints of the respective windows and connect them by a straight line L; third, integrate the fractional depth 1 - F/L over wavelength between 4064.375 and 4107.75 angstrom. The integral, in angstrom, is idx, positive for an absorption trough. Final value -3.49 angstrom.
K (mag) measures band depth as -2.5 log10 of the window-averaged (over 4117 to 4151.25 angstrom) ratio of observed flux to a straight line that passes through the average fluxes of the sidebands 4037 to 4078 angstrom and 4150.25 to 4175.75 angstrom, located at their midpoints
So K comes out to -0.05 mag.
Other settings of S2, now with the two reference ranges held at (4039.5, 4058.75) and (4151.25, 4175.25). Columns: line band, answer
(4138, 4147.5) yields -0.36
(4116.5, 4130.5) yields -1.12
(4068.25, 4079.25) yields -0.93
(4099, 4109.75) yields -1.91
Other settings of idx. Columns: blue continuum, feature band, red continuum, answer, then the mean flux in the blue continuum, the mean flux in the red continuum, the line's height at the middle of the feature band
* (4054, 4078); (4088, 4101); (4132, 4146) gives -1.52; 86.3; 82.8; 84.9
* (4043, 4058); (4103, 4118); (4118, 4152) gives -1.32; 81.6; 83.4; 82.9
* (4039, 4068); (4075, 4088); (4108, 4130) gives -0.75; 82.9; 87.1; 84.7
